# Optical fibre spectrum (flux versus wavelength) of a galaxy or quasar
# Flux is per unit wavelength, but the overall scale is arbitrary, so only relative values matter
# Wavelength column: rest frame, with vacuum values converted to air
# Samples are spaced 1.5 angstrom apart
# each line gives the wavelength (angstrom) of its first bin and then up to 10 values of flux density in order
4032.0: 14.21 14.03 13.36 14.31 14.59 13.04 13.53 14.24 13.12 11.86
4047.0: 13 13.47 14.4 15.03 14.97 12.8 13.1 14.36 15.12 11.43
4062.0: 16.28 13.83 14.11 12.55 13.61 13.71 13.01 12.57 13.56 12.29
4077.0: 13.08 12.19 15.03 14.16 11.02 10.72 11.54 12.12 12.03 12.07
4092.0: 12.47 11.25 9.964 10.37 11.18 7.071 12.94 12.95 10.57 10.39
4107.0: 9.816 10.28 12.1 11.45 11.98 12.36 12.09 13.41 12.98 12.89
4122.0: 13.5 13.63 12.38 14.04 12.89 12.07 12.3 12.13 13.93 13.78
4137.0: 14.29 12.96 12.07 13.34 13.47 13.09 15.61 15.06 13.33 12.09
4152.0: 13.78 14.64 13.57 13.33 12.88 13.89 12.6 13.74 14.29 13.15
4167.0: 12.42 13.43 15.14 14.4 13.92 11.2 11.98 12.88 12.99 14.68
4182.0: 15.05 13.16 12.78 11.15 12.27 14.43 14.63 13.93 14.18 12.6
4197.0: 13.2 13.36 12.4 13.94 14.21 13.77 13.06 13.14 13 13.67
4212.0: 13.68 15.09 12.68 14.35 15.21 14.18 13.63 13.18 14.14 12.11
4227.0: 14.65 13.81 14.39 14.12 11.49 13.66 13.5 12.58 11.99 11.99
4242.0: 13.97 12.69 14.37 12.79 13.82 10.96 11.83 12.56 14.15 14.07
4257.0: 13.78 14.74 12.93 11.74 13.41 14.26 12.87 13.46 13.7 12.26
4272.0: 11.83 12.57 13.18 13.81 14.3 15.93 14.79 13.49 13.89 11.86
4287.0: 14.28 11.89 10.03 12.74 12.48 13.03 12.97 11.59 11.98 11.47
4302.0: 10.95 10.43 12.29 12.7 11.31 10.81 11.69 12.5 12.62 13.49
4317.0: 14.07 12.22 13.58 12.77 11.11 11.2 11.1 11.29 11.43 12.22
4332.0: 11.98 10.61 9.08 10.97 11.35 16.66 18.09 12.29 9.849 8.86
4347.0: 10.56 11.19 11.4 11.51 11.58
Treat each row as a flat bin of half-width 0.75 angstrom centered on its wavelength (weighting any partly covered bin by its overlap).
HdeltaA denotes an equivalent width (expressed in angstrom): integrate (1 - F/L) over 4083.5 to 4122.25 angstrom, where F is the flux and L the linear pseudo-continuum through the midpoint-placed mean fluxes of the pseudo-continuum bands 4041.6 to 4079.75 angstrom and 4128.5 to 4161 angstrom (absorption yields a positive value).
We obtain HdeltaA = 5.6 angstrom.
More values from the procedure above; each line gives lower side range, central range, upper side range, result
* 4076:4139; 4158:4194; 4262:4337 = -3.4 angstrom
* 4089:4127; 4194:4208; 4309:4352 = -1.8 angstrom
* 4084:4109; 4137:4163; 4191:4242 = -2.9 angstrom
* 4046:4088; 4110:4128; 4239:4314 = 0.6 angstrom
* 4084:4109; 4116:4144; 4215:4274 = -3.7 angstrom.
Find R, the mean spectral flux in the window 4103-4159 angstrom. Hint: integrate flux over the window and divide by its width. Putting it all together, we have 12.8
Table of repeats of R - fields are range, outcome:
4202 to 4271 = 13.4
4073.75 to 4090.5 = 12.5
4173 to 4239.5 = 13.4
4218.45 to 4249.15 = 13.3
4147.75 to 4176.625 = 13.4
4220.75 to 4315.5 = 12.9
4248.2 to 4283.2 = 13.3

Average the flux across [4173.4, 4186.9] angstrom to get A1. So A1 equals 12.9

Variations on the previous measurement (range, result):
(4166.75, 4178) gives 13.2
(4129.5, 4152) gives 13.4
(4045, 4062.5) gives 13.8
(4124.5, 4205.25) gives 13.4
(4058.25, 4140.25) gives 12.4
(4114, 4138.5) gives 13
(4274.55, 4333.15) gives 12.4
